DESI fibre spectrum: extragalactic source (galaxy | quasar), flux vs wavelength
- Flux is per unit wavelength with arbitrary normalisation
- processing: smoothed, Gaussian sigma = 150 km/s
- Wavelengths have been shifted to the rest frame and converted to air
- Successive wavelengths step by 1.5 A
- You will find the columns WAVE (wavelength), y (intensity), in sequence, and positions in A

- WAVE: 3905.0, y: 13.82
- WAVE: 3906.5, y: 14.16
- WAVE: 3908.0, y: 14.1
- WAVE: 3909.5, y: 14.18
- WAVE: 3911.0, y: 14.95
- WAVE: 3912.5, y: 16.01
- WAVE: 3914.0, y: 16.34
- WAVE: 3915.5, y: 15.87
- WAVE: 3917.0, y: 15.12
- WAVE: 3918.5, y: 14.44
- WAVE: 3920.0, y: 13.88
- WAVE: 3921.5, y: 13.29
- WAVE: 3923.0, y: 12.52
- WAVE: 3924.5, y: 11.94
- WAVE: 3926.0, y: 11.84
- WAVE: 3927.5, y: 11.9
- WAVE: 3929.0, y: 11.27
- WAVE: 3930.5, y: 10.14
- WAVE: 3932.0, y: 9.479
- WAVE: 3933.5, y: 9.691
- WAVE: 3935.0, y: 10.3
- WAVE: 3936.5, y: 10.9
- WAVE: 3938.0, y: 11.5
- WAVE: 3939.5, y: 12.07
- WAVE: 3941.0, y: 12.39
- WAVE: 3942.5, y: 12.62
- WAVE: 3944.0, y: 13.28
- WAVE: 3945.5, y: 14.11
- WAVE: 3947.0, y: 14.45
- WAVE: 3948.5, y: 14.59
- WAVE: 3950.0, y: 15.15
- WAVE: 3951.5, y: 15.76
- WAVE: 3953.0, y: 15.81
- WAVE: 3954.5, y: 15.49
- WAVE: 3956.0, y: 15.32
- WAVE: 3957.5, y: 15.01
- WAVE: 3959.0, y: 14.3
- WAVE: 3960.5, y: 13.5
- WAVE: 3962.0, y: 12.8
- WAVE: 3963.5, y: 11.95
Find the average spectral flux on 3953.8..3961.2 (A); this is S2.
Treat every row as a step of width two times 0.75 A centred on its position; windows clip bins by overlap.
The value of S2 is 14.7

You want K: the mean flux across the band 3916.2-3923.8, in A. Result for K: 13.9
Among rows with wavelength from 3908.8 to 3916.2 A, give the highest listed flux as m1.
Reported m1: 16.34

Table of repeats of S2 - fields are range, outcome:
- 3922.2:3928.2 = 12.1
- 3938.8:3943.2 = 12.4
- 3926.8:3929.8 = 11.6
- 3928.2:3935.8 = 10.2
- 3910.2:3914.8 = 15.8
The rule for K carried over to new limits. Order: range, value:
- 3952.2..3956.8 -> 15.5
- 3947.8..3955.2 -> 15.4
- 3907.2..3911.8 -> 14.4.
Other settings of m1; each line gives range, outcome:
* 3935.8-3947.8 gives 14.45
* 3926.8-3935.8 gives 11.9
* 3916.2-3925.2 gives 15.12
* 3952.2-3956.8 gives 15.81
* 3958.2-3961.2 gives 14.3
